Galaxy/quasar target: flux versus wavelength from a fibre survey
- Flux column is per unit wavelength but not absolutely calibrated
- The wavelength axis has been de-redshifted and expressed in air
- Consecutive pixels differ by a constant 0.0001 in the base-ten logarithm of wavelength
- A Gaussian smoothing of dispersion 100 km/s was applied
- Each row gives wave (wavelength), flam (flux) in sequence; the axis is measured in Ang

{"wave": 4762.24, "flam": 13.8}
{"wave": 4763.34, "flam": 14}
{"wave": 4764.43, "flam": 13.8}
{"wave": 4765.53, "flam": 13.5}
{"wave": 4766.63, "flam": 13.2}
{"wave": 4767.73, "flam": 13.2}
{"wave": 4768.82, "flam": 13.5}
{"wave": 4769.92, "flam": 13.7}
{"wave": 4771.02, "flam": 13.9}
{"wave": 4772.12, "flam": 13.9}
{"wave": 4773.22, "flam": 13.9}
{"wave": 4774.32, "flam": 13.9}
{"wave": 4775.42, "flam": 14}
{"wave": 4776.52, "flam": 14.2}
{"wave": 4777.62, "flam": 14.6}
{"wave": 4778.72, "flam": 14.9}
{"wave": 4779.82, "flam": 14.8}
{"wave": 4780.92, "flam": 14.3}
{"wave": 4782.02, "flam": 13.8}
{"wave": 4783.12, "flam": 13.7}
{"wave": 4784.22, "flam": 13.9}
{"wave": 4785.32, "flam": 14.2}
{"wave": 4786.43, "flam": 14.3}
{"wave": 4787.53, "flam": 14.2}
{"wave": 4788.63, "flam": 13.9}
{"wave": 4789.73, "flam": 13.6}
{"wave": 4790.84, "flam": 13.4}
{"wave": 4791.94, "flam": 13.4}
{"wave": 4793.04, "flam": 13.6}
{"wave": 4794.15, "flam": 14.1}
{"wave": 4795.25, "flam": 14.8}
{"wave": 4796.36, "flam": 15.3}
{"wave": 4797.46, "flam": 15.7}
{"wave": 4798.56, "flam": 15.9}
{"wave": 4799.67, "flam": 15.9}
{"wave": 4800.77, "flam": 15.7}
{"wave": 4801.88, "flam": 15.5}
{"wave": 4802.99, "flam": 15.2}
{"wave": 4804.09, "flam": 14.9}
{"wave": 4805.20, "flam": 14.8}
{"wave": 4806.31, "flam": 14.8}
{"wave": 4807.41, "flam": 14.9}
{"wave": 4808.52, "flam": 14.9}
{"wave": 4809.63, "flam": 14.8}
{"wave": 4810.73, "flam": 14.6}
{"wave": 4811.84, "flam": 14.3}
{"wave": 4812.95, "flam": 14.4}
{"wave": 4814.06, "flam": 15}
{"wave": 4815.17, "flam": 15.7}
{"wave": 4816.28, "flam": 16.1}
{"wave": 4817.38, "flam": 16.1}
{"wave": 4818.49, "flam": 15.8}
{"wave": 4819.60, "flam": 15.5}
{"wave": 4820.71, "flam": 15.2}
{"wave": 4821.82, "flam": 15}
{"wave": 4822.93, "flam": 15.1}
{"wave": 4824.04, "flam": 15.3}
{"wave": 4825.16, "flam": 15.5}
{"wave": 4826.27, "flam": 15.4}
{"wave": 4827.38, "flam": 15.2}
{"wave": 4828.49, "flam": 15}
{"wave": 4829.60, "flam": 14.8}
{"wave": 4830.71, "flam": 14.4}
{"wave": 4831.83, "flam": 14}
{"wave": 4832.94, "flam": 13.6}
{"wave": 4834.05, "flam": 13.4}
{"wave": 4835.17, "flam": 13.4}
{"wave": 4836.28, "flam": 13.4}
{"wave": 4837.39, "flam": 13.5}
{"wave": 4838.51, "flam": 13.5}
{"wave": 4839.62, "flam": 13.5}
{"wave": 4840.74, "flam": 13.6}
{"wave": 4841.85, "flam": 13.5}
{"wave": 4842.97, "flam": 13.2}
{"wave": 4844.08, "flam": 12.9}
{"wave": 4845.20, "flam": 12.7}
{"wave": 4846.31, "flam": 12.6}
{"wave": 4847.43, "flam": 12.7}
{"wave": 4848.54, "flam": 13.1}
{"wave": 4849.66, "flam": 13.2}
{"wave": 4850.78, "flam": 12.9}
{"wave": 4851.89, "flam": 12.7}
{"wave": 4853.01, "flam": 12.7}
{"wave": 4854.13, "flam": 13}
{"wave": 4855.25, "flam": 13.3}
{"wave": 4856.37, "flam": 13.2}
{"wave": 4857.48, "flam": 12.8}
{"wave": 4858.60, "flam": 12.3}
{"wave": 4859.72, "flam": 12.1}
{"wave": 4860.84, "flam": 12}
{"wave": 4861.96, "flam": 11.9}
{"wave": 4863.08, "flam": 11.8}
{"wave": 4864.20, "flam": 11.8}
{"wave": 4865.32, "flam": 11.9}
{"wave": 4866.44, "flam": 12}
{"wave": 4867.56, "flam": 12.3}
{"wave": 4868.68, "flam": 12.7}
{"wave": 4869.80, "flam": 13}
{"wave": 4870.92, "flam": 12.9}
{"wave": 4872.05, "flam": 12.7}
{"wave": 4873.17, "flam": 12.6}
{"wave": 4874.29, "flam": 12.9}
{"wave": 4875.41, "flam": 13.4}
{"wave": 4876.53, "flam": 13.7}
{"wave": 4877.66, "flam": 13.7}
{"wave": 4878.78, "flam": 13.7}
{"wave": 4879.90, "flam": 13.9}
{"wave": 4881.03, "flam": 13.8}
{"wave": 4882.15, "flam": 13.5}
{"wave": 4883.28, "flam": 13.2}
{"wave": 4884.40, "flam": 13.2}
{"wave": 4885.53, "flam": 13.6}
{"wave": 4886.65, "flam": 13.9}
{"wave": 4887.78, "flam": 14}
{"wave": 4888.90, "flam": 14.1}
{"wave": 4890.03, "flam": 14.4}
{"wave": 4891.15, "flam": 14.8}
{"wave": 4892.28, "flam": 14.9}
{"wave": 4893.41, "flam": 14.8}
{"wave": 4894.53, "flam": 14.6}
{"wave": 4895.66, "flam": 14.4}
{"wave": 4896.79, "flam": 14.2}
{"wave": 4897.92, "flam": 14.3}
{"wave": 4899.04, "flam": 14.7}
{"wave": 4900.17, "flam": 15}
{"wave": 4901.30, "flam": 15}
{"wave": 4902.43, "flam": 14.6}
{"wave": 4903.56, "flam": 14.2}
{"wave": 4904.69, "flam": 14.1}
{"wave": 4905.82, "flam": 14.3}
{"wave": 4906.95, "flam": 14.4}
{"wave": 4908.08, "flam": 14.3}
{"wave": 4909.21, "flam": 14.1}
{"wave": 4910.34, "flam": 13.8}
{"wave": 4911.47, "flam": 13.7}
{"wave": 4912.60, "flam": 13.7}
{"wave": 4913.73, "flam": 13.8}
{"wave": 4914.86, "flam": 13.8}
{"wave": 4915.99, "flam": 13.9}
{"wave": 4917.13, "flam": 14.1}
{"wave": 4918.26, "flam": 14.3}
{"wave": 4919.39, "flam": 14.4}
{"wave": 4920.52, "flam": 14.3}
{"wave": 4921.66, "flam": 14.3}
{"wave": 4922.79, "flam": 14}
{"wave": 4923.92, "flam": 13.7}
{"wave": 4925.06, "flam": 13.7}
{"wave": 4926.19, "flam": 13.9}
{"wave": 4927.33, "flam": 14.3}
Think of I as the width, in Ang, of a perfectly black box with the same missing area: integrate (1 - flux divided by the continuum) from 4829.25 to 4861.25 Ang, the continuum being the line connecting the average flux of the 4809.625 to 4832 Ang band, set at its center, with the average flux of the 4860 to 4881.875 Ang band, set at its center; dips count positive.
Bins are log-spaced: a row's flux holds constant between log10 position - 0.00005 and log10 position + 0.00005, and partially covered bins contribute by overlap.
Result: 1.87 Ang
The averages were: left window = 15.1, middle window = 13.2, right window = 12.8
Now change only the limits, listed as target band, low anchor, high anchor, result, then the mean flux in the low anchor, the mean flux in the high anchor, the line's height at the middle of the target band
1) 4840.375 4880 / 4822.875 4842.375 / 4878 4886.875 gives 3.0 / 14.2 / 13.6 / 13.9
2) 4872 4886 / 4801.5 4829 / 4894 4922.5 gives 1.1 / 15.2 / 14.2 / 14.5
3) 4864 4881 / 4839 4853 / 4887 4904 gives 1.1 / 13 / 14.5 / 13.8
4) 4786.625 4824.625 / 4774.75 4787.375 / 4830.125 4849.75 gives -2.9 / 14.2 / 13.3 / 13.9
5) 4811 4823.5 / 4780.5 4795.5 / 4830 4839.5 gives -1.4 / 13.9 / 13.7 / 13.8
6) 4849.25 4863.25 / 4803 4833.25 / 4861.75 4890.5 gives 1.2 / 15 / 13.1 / 13.8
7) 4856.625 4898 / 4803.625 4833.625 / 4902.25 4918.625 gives 3.2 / 15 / 14.1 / 14.4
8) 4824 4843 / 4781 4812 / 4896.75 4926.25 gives 0.4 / 14.6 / 14.2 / 14.4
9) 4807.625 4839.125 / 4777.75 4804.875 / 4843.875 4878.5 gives -2.4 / 14.5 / 12.7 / 13.7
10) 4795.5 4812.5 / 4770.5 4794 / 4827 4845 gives -1.5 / 14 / 13.8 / 13.9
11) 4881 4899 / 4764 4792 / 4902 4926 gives -0.1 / 13.9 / 14.1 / 14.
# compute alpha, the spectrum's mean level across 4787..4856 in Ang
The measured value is 14.3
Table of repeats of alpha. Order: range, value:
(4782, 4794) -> 13.8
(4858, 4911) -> 13.6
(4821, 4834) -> 14.8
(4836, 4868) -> 12.8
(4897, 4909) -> 14.5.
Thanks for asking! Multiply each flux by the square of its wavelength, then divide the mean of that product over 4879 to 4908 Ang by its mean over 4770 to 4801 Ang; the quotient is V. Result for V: 1.04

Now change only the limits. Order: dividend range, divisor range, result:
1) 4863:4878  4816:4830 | 0.84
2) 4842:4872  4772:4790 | 0.92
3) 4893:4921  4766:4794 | 1.08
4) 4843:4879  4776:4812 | 0.90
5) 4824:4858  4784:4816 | 0.94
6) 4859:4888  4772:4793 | 0.96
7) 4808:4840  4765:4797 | 1.07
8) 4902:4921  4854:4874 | 1.15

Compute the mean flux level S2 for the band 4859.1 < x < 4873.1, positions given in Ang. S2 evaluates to 12.3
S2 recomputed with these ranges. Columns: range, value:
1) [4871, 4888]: 13.4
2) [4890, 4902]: 14.7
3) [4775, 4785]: 14.3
